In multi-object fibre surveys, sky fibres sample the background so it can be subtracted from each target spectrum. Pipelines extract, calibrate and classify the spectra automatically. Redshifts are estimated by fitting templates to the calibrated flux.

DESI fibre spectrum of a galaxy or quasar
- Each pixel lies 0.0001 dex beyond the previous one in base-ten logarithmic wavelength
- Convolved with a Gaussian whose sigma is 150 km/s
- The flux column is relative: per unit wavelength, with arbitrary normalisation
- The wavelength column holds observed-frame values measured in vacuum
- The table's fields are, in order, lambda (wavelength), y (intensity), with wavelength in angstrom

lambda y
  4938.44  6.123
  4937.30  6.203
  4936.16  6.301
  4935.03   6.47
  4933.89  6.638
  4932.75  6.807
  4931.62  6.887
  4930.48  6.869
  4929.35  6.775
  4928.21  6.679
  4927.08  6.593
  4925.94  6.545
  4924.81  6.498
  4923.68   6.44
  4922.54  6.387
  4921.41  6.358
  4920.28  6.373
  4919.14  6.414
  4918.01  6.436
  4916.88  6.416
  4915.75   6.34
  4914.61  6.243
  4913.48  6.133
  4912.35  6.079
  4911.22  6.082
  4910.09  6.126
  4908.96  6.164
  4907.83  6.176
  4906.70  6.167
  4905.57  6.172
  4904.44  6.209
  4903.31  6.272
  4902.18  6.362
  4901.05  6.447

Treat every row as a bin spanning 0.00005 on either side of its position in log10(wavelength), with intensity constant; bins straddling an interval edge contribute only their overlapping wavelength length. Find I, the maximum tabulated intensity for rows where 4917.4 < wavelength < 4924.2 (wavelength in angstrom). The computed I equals 6.44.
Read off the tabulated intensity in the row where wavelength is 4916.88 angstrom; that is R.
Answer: 6.416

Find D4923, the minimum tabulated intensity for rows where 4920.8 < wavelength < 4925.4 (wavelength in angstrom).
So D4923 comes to 6.358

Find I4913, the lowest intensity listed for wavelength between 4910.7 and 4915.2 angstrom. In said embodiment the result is 6.079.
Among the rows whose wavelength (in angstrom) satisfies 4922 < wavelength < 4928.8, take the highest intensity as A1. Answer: 6.679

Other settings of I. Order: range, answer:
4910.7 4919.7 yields 6.436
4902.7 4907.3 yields 6.272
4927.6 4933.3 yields 6.887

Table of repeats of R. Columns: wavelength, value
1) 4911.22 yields 6.082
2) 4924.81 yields 6.498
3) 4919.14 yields 6.414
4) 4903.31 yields 6.272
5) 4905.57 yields 6.172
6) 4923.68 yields 6.44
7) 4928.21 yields 6.679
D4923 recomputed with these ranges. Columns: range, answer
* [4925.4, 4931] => 6.545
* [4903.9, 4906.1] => 6.172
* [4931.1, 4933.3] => 6.807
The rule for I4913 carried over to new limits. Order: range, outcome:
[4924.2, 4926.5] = 6.498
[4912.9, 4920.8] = 6.133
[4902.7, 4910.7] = 6.126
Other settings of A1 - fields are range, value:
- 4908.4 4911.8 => 6.164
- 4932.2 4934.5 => 6.807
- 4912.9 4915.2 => 6.243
